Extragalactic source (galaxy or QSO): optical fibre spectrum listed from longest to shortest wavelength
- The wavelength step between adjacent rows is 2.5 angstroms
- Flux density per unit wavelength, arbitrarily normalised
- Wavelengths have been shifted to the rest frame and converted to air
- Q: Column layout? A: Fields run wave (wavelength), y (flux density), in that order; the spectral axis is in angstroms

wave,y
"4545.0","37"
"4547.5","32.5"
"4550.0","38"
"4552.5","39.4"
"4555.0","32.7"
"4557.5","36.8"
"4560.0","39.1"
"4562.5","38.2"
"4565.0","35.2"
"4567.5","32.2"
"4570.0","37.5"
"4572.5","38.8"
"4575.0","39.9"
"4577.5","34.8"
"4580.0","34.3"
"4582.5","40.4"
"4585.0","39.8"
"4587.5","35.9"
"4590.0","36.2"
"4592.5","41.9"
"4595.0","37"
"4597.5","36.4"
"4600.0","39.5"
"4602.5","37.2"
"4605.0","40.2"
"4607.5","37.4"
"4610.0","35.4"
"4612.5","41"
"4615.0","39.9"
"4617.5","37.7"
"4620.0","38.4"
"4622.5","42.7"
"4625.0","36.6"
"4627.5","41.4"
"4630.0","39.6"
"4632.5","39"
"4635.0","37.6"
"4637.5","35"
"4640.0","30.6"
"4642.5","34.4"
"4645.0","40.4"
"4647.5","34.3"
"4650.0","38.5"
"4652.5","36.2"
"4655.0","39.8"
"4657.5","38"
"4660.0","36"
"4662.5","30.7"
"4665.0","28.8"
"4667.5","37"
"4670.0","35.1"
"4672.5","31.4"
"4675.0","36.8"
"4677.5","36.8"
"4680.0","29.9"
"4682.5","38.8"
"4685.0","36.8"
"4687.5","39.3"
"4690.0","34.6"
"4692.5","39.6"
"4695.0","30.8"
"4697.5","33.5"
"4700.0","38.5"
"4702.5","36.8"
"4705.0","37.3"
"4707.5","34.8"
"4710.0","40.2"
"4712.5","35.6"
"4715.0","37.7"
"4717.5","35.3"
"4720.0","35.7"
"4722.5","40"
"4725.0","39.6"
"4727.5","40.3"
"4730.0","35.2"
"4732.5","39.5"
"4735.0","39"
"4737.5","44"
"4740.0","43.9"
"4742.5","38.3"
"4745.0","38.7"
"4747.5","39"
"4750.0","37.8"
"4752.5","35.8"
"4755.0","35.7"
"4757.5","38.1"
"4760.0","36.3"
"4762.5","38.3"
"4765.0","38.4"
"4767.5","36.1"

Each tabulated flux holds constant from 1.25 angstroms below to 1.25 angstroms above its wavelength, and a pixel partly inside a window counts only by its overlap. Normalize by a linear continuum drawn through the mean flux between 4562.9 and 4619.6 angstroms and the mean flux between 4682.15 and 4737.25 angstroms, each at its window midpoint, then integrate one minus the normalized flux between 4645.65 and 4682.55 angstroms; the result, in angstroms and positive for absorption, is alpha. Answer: 2.25 angstroms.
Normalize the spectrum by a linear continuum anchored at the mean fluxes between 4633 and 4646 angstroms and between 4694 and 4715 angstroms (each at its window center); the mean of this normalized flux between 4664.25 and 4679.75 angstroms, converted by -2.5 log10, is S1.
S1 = 0.05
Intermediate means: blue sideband 35.7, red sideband 36.1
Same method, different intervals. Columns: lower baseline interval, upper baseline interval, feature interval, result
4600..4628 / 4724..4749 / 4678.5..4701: 0.106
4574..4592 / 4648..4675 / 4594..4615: -0.037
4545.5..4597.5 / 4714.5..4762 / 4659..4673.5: 0.143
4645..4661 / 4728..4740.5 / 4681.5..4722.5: 0.068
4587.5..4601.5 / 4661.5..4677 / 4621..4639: -0.083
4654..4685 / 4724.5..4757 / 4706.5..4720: 0.022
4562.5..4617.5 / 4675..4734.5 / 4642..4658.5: -0.008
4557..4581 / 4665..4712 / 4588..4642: -0.049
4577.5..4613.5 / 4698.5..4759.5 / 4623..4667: 0.046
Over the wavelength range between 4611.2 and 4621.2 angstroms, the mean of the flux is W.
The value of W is 39.2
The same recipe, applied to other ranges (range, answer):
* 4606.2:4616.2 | 38.4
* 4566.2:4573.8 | 36.2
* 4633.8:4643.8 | 34.4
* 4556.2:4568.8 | 36.3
